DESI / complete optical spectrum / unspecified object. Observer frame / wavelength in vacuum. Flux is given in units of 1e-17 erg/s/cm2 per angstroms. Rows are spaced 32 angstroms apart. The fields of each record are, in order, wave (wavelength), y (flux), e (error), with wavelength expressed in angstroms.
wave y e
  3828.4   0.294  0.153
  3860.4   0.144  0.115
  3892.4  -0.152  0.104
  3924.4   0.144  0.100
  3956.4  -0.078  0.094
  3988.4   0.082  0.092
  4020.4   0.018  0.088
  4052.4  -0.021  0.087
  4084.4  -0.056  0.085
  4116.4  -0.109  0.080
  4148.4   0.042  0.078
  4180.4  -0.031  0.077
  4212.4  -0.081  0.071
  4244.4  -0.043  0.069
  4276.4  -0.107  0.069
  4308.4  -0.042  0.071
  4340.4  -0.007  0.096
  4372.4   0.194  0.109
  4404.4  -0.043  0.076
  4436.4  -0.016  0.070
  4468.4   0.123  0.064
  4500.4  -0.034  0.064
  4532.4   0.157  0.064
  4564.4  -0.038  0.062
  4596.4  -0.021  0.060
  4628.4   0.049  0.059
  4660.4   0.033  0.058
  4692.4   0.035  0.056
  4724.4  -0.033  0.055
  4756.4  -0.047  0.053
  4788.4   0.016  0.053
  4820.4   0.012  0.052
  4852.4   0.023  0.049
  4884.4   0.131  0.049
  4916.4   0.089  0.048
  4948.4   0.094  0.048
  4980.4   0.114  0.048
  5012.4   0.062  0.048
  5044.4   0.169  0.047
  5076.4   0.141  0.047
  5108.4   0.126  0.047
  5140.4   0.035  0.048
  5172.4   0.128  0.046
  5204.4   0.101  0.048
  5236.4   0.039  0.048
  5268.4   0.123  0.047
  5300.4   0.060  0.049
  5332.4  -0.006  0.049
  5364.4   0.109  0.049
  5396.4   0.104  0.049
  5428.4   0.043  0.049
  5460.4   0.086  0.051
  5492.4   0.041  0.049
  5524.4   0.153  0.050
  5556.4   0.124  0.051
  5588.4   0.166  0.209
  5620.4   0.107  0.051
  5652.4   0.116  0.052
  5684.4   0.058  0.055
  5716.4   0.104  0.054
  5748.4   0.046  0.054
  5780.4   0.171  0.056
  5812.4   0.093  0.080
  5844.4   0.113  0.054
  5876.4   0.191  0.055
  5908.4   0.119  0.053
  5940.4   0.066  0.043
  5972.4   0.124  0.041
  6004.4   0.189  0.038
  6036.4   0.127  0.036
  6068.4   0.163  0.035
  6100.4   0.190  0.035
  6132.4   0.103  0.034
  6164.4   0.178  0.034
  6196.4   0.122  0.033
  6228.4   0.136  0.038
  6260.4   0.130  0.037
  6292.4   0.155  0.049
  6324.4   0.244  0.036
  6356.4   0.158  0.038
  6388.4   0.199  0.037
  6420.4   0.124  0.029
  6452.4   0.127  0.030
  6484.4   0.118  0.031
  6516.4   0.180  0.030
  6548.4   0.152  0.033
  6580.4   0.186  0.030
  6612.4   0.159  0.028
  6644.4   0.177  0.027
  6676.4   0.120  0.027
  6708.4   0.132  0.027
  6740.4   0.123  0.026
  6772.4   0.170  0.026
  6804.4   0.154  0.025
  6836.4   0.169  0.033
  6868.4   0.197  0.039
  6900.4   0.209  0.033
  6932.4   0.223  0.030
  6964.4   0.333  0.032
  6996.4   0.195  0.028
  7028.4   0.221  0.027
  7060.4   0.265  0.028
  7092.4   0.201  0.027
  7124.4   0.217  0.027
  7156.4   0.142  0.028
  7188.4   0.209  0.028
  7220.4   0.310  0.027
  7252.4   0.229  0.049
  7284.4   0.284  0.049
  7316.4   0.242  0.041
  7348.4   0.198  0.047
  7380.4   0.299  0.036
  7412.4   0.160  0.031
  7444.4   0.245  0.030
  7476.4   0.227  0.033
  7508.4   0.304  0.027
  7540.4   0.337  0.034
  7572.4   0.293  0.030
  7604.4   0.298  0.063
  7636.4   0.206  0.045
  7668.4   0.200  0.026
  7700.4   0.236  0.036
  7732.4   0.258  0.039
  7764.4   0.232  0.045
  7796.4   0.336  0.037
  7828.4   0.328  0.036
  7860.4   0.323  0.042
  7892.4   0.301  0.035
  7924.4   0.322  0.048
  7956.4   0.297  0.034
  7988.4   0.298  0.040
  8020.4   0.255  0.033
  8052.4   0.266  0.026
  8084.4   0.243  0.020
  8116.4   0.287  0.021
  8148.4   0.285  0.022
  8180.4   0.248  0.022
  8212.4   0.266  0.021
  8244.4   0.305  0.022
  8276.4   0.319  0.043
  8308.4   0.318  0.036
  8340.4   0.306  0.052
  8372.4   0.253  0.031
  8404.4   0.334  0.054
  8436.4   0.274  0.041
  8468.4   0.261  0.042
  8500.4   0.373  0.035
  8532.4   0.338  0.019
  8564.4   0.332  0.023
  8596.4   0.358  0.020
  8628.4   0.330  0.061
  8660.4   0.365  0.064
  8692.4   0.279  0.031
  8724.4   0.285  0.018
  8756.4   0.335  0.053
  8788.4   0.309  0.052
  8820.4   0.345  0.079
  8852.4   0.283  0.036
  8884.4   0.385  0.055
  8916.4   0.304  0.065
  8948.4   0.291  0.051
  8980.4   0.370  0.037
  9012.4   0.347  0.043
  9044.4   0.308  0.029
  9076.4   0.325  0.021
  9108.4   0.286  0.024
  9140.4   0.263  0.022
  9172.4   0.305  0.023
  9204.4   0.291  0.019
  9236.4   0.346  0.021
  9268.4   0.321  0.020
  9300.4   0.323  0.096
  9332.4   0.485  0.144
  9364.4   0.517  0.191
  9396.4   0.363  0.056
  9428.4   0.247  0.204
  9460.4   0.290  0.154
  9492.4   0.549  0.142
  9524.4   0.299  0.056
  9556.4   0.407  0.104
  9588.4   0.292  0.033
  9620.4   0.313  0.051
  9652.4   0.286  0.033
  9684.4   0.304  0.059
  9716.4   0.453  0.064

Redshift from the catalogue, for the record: 0.866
